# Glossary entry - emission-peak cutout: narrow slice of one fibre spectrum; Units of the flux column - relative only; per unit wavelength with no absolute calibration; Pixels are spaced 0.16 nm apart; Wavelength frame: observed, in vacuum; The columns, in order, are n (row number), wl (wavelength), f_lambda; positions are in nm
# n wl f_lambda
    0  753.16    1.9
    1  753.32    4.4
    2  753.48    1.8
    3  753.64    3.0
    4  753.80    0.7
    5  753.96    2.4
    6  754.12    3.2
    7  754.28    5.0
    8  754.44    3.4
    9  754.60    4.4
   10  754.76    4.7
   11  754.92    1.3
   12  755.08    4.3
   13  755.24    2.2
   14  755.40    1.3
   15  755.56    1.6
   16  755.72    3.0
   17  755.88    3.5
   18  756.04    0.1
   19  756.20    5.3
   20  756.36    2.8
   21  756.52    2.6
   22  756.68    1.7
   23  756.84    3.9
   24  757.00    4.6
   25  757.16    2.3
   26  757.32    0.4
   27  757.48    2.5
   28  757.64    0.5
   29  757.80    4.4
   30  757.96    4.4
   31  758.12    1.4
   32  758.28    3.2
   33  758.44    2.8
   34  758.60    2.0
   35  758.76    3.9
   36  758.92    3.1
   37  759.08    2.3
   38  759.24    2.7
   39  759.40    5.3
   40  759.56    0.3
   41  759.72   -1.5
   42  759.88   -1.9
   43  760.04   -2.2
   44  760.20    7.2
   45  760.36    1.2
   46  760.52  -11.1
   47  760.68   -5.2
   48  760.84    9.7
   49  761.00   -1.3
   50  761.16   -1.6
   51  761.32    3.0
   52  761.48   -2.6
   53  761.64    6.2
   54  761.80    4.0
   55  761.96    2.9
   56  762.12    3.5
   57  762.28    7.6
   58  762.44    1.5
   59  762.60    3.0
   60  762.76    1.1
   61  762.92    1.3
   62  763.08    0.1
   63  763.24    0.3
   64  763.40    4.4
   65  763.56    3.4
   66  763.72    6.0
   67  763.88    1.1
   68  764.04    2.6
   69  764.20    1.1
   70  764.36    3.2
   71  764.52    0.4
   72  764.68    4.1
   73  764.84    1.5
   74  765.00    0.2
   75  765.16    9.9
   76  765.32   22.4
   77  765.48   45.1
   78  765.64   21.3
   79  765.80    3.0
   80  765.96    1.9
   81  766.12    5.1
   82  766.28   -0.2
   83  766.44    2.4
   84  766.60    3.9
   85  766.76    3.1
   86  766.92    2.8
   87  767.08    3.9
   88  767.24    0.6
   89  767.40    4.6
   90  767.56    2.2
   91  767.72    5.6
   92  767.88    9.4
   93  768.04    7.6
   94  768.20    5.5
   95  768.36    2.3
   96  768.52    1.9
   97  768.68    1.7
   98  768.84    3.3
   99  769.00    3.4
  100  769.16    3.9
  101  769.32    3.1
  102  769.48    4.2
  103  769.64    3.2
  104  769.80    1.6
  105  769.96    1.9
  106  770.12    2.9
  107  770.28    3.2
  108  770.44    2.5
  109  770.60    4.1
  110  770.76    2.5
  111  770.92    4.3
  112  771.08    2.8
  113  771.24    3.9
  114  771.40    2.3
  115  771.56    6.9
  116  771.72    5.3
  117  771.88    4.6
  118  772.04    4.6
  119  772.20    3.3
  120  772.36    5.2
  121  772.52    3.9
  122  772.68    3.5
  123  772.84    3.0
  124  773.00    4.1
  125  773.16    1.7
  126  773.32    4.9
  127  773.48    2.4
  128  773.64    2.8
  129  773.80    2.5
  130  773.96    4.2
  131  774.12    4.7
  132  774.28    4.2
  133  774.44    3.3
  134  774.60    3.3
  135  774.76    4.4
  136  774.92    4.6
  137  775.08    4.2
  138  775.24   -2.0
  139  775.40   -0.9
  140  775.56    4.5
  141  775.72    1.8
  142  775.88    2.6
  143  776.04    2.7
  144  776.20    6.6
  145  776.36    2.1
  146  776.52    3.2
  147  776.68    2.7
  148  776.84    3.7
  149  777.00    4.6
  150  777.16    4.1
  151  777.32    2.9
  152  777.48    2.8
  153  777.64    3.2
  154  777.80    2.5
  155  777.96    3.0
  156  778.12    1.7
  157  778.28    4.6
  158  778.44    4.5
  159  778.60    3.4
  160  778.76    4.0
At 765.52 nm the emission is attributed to H-alpha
